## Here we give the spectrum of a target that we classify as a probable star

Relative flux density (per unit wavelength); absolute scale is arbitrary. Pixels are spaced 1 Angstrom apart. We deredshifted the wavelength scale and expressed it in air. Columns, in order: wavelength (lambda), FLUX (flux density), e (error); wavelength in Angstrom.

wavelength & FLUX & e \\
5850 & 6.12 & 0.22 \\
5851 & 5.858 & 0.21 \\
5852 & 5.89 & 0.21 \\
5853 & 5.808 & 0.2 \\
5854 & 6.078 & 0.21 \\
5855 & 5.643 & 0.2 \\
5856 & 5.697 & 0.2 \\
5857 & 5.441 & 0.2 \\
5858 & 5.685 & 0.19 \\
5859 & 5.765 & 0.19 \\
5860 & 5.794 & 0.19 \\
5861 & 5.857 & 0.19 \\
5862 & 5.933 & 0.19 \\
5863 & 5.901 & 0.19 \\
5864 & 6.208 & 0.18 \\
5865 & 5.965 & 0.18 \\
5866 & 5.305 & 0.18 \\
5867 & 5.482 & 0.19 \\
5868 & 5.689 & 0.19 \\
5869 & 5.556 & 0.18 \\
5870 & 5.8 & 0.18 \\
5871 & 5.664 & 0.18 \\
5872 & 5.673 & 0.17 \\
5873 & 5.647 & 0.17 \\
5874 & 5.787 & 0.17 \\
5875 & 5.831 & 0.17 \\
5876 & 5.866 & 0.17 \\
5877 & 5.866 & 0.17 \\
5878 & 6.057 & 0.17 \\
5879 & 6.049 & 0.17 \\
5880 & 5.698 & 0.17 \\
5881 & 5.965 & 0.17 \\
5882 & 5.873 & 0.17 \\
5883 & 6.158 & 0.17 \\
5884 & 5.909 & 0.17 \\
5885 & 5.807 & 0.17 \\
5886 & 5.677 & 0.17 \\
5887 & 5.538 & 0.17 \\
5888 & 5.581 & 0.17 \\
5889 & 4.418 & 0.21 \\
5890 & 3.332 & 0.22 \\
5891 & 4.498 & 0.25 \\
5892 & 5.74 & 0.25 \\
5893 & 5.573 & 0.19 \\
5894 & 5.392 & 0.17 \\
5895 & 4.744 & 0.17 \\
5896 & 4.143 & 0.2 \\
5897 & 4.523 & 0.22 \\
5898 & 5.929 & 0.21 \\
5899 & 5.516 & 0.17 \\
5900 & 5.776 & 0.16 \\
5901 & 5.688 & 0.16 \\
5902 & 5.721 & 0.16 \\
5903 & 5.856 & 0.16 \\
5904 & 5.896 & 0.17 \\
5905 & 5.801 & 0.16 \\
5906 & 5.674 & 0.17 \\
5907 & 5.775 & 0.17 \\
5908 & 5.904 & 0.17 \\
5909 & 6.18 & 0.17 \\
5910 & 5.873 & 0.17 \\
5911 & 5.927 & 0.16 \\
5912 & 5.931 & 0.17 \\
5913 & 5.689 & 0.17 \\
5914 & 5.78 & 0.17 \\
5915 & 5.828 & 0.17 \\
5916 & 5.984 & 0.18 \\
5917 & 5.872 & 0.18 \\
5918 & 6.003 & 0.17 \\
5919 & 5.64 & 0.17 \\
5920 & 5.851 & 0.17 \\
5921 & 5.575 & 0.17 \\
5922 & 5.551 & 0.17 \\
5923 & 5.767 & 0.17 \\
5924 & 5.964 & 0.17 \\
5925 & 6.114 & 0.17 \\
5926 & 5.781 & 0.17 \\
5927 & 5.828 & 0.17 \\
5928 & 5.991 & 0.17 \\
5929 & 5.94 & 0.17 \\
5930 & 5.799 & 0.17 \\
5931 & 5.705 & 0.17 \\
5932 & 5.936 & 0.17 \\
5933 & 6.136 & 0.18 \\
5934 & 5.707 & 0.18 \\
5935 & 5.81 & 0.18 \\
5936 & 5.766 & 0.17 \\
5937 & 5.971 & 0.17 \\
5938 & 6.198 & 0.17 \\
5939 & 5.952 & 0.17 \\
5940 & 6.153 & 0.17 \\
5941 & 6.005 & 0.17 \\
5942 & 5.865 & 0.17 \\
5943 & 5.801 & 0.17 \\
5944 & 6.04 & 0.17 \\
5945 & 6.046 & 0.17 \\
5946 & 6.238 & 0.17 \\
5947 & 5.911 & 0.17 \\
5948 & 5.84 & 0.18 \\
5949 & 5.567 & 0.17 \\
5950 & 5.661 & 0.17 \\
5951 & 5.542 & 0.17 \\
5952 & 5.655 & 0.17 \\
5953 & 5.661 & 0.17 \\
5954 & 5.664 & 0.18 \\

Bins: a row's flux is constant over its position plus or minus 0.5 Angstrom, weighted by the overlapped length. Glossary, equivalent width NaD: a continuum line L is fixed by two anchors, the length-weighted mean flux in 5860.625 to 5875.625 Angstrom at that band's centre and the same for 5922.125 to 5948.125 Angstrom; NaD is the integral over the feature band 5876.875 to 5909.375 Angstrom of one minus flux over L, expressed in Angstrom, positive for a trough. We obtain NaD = 1.7 Angstrom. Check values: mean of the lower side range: 5.75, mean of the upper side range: 5.93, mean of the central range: 5.52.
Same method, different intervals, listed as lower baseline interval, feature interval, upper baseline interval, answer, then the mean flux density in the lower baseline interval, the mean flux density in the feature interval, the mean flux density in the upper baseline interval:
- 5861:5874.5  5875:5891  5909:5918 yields 0.6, 5.74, 5.56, 5.89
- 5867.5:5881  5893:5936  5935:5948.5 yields 1.3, 5.79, 5.72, 5.98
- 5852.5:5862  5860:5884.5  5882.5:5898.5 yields -1.4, 5.76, 5.82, 5.19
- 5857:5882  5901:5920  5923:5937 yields 0.0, 5.79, 5.85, 5.88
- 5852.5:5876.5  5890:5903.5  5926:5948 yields 1.4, 5.75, 5.24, 5.94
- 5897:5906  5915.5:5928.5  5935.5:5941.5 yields 0.1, 5.7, 5.84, 6.01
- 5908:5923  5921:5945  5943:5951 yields -0.2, 5.83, 5.9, 5.87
